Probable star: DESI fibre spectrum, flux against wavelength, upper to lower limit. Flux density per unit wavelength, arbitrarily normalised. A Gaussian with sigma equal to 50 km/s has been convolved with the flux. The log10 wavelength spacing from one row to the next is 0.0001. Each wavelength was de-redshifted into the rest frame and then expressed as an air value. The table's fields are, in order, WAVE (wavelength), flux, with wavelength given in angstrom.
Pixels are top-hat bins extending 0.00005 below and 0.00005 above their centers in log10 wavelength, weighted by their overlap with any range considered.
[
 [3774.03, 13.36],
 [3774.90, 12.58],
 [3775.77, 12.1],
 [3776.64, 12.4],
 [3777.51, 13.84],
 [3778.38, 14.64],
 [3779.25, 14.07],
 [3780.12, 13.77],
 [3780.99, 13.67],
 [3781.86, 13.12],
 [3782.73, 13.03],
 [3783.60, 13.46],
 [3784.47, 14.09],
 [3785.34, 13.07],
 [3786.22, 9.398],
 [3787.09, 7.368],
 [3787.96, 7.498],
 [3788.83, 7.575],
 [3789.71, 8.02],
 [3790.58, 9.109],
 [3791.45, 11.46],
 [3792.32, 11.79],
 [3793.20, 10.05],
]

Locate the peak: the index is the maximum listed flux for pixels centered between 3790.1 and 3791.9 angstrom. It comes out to 11.46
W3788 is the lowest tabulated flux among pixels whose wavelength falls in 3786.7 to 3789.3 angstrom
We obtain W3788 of 7.368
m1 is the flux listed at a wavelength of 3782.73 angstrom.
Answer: 13.03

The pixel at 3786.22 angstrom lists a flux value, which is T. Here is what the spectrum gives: 9.398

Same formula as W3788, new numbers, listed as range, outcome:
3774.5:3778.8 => 12.1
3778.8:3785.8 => 13.03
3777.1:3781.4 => 13.67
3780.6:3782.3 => 13.12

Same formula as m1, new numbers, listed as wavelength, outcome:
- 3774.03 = 13.36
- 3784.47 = 14.09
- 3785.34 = 13.07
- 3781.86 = 13.12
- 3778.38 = 14.64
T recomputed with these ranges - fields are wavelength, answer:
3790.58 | 9.109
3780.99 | 13.67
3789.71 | 8.02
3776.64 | 12.4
